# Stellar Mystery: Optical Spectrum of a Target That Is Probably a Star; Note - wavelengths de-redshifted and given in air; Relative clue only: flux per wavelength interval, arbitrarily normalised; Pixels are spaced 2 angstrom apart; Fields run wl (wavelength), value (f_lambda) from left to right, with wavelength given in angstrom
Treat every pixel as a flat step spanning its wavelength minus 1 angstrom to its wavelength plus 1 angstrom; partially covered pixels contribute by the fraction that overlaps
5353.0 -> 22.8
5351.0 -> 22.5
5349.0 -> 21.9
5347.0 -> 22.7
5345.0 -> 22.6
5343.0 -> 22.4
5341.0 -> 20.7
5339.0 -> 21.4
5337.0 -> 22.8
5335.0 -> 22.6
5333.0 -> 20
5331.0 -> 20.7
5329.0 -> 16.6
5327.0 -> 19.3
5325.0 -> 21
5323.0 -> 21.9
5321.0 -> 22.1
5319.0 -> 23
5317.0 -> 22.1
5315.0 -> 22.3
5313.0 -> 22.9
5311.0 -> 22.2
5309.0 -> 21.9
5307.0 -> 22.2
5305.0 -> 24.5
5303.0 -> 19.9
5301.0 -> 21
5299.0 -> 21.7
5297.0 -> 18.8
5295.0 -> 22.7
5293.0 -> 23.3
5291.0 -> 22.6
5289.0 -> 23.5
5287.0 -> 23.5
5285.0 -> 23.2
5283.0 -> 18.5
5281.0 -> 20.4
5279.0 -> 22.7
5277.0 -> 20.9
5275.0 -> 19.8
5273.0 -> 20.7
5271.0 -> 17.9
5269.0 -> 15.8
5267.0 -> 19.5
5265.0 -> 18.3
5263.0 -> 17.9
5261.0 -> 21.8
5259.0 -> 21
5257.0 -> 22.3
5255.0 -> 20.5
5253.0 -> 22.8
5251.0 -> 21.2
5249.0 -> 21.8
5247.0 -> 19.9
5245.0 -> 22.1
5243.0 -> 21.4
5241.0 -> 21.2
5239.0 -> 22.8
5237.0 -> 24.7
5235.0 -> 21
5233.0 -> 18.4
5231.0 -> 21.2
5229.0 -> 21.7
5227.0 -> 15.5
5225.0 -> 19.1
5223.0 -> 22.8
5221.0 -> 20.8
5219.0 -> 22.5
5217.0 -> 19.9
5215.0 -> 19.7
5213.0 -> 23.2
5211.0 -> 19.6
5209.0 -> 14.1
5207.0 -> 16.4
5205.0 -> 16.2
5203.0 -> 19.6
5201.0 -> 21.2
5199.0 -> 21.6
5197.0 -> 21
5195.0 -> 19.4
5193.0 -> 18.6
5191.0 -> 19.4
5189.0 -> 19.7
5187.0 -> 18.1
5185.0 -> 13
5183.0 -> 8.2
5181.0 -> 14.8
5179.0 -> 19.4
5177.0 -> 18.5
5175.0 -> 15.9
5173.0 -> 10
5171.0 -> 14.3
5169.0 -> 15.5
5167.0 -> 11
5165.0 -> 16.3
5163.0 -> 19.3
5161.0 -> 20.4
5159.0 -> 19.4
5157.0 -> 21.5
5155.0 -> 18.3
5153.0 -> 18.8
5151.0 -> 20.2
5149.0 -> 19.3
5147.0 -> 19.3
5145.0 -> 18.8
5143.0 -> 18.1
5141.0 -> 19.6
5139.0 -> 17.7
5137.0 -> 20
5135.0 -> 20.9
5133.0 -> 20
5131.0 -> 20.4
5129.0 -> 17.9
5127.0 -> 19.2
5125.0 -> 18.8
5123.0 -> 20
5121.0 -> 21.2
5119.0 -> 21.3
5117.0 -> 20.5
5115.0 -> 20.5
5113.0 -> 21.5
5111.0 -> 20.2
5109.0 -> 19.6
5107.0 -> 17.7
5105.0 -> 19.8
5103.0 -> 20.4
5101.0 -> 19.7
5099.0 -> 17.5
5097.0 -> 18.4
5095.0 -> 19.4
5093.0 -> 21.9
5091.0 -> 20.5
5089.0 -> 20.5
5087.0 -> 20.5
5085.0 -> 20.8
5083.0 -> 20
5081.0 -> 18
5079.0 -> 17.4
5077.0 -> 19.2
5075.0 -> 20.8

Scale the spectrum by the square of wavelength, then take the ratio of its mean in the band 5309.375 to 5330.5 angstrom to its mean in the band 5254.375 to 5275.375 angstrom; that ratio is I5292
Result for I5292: 1.1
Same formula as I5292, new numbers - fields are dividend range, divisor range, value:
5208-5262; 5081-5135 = 1.10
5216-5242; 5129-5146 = 1.12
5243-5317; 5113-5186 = 1.23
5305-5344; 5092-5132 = 1.18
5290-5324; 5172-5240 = 1.22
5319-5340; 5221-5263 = 1.03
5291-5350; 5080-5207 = 1.24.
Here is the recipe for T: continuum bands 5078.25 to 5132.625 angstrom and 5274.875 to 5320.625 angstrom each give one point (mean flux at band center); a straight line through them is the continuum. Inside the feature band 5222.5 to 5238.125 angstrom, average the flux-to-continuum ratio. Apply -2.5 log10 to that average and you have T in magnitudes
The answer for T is 0.036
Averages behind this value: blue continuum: 19.8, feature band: 20.5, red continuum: 21.9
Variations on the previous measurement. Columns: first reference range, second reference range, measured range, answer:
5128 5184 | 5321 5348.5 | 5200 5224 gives -0.05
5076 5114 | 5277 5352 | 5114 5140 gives 0.00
